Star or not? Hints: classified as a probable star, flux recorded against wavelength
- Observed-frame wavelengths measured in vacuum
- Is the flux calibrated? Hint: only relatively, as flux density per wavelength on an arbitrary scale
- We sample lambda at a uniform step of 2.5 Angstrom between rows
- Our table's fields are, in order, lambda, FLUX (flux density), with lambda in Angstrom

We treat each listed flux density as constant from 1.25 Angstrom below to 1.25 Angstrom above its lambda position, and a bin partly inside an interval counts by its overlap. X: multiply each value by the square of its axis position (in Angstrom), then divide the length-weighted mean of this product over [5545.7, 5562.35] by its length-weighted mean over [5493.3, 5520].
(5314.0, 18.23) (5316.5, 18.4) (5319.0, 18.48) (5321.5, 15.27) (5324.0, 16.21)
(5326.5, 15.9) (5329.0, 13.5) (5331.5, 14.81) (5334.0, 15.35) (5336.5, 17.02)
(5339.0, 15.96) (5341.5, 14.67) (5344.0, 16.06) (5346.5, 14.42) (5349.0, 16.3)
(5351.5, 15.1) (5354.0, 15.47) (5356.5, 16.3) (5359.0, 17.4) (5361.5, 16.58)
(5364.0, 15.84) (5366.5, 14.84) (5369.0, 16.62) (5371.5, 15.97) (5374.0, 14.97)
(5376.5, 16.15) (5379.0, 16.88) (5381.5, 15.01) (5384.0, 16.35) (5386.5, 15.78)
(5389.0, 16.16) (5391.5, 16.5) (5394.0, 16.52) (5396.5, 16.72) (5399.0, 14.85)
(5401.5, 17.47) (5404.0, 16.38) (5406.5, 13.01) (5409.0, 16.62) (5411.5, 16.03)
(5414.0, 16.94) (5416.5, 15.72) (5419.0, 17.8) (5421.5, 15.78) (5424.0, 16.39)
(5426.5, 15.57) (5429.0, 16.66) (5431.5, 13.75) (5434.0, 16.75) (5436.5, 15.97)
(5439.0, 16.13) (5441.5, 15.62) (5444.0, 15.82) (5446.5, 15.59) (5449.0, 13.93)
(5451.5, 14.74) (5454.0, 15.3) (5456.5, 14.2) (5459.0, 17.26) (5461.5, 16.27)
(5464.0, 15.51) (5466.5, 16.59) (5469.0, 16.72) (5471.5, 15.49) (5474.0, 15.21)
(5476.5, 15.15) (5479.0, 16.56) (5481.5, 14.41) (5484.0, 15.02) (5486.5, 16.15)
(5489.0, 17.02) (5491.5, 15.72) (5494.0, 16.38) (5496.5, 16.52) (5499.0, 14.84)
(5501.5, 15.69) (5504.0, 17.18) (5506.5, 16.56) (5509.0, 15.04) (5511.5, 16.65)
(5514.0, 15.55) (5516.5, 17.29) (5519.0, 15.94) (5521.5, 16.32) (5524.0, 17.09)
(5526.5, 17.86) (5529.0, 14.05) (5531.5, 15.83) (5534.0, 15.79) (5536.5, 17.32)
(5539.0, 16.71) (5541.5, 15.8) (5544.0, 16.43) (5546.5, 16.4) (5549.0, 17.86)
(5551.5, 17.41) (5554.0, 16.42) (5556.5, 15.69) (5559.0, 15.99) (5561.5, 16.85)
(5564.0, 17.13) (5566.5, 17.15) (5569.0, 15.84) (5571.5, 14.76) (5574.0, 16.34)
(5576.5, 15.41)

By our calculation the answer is 1.05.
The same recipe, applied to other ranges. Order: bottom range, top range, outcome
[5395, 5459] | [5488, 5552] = 1.07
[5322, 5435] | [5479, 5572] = 1.08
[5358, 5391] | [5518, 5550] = 1.08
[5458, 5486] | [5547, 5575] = 1.08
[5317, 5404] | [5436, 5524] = 1.04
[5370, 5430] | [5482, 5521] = 1.04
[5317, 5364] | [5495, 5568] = 1.11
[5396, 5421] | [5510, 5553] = 1.07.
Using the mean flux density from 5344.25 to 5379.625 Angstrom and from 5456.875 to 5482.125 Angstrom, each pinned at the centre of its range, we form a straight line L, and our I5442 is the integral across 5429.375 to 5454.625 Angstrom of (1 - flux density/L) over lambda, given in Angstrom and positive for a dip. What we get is 0.78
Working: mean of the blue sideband 15.9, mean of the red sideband 15.9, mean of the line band 15.4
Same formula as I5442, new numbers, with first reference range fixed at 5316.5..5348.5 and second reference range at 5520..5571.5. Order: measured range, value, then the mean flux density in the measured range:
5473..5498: 0.7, 15.8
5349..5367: -0.2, 16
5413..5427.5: -0.3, 16.4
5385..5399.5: -0.2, 16.2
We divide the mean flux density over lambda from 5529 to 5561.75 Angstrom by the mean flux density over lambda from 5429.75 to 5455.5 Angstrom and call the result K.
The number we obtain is 1.07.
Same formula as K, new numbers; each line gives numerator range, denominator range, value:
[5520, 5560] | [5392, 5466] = 1.04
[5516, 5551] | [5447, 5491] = 1.06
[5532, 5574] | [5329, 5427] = 1.03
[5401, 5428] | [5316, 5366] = 1.01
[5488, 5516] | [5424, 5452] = 1.04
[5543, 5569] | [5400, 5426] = 1.03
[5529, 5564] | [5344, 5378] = 1.04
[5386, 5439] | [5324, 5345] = 1.04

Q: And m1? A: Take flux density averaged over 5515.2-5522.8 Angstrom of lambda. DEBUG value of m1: 16.5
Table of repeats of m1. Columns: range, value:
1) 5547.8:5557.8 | 16.8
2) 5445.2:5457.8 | 14.8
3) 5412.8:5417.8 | 16.3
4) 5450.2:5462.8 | 15.5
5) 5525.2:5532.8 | 15.9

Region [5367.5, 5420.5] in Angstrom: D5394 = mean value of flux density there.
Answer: 16.1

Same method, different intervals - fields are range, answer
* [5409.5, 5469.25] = 15.9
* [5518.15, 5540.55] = 16.3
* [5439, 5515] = 15.8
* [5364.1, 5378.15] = 15.8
